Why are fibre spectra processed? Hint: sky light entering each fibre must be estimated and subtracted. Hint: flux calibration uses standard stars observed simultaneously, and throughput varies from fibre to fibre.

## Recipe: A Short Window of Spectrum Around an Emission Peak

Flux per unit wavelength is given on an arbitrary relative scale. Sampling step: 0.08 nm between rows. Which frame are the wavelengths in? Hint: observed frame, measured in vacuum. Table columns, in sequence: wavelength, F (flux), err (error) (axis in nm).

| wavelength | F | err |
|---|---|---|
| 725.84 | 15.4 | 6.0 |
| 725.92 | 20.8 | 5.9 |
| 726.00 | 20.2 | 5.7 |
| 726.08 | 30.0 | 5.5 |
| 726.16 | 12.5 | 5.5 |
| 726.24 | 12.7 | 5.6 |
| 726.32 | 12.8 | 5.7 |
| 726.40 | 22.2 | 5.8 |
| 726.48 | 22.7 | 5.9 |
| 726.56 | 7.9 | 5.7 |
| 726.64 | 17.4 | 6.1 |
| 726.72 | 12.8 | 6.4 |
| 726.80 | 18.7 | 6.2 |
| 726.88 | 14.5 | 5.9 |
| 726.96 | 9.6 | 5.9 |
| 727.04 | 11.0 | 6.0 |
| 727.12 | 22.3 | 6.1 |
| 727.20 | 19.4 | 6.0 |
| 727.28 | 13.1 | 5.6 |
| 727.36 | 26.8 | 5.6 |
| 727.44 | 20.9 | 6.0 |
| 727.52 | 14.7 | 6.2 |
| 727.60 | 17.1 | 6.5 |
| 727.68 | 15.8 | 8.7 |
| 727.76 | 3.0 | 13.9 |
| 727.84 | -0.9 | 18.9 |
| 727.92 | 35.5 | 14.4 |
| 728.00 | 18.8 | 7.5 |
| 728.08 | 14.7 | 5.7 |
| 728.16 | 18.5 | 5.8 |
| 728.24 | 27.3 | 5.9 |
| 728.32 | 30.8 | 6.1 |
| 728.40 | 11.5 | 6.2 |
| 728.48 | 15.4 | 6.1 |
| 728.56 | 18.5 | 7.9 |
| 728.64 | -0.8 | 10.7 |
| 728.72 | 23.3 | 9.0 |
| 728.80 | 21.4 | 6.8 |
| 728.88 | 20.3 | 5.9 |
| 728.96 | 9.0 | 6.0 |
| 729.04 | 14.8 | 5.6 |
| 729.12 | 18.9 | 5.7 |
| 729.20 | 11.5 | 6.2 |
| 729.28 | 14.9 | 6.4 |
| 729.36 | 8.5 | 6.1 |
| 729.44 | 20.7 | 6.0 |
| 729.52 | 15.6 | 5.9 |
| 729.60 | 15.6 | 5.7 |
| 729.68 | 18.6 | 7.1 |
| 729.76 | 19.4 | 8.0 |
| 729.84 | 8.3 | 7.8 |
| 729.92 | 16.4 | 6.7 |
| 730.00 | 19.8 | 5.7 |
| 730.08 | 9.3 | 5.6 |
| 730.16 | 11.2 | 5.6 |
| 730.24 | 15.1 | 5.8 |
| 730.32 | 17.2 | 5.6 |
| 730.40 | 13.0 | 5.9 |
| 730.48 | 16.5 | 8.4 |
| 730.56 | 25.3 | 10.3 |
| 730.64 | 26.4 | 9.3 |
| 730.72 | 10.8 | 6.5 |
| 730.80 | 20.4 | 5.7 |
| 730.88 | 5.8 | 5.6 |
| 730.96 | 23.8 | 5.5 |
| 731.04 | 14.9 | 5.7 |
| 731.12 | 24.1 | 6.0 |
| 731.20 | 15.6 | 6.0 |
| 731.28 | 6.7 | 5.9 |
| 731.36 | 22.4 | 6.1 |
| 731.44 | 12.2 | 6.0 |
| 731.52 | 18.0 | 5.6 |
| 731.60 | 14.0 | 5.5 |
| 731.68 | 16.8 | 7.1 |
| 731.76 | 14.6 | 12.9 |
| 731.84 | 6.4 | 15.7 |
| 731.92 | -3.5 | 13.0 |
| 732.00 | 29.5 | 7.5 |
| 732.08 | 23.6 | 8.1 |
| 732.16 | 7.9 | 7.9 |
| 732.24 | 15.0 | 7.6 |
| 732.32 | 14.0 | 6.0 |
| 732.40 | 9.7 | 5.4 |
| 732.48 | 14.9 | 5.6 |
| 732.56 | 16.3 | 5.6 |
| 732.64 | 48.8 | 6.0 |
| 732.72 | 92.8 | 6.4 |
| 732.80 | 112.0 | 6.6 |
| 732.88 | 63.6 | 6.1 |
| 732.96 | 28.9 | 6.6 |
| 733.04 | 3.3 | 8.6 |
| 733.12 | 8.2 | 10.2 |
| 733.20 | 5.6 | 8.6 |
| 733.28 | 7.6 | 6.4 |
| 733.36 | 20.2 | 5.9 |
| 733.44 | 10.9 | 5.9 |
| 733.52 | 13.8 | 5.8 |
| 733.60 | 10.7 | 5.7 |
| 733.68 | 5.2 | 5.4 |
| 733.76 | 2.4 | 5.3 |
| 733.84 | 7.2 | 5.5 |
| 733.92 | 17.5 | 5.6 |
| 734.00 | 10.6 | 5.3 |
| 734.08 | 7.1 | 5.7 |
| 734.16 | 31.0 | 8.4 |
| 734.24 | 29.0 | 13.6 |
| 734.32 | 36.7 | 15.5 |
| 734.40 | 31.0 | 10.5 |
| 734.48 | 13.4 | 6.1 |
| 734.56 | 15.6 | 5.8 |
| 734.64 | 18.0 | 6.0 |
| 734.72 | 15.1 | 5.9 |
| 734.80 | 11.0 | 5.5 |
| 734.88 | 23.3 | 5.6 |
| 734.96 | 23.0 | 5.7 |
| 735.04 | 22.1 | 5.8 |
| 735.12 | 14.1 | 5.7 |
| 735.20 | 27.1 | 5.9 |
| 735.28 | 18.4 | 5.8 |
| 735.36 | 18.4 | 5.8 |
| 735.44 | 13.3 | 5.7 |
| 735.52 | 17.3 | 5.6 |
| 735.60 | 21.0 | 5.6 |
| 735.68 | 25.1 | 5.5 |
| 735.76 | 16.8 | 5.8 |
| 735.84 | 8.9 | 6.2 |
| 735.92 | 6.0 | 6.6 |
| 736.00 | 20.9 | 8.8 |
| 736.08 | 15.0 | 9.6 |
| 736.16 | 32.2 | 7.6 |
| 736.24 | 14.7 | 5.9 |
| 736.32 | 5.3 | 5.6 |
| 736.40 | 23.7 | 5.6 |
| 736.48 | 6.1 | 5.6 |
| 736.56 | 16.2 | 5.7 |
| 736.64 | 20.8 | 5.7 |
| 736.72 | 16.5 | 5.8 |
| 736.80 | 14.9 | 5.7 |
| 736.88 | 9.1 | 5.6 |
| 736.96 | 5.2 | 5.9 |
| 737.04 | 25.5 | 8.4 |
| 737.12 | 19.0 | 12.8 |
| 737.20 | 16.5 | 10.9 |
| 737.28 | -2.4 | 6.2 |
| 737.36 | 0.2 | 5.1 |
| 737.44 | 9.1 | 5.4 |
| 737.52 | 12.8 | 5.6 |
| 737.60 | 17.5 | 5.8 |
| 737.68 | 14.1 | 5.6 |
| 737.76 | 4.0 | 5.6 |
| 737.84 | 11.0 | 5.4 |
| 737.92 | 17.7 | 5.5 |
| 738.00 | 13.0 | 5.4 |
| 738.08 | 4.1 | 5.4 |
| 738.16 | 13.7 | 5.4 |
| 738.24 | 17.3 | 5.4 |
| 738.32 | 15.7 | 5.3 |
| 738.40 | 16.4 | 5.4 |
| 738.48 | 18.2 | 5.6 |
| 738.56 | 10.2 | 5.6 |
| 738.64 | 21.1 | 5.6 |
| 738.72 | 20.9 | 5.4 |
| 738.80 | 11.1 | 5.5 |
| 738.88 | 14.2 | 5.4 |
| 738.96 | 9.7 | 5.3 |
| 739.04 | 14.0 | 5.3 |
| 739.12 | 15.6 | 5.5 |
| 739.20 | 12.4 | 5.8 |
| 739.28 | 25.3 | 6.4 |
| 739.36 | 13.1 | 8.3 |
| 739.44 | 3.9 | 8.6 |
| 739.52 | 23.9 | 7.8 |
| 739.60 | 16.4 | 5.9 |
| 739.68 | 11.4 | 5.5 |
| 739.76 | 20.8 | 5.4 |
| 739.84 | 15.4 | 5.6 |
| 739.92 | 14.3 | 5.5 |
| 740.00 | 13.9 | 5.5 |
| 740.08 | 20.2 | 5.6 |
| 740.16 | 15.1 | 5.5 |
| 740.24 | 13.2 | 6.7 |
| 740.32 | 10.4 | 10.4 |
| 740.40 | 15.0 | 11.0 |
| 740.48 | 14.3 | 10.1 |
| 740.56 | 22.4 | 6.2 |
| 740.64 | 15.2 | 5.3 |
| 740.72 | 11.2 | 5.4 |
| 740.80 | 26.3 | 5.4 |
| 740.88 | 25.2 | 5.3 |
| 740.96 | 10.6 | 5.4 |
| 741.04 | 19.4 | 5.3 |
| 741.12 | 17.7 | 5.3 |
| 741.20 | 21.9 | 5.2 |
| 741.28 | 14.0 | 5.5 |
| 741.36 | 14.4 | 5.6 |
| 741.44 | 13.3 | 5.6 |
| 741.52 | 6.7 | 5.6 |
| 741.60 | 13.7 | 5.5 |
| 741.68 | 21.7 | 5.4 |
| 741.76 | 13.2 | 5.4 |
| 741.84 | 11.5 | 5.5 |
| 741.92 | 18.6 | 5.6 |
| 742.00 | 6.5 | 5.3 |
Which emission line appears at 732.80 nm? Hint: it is H-alpha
